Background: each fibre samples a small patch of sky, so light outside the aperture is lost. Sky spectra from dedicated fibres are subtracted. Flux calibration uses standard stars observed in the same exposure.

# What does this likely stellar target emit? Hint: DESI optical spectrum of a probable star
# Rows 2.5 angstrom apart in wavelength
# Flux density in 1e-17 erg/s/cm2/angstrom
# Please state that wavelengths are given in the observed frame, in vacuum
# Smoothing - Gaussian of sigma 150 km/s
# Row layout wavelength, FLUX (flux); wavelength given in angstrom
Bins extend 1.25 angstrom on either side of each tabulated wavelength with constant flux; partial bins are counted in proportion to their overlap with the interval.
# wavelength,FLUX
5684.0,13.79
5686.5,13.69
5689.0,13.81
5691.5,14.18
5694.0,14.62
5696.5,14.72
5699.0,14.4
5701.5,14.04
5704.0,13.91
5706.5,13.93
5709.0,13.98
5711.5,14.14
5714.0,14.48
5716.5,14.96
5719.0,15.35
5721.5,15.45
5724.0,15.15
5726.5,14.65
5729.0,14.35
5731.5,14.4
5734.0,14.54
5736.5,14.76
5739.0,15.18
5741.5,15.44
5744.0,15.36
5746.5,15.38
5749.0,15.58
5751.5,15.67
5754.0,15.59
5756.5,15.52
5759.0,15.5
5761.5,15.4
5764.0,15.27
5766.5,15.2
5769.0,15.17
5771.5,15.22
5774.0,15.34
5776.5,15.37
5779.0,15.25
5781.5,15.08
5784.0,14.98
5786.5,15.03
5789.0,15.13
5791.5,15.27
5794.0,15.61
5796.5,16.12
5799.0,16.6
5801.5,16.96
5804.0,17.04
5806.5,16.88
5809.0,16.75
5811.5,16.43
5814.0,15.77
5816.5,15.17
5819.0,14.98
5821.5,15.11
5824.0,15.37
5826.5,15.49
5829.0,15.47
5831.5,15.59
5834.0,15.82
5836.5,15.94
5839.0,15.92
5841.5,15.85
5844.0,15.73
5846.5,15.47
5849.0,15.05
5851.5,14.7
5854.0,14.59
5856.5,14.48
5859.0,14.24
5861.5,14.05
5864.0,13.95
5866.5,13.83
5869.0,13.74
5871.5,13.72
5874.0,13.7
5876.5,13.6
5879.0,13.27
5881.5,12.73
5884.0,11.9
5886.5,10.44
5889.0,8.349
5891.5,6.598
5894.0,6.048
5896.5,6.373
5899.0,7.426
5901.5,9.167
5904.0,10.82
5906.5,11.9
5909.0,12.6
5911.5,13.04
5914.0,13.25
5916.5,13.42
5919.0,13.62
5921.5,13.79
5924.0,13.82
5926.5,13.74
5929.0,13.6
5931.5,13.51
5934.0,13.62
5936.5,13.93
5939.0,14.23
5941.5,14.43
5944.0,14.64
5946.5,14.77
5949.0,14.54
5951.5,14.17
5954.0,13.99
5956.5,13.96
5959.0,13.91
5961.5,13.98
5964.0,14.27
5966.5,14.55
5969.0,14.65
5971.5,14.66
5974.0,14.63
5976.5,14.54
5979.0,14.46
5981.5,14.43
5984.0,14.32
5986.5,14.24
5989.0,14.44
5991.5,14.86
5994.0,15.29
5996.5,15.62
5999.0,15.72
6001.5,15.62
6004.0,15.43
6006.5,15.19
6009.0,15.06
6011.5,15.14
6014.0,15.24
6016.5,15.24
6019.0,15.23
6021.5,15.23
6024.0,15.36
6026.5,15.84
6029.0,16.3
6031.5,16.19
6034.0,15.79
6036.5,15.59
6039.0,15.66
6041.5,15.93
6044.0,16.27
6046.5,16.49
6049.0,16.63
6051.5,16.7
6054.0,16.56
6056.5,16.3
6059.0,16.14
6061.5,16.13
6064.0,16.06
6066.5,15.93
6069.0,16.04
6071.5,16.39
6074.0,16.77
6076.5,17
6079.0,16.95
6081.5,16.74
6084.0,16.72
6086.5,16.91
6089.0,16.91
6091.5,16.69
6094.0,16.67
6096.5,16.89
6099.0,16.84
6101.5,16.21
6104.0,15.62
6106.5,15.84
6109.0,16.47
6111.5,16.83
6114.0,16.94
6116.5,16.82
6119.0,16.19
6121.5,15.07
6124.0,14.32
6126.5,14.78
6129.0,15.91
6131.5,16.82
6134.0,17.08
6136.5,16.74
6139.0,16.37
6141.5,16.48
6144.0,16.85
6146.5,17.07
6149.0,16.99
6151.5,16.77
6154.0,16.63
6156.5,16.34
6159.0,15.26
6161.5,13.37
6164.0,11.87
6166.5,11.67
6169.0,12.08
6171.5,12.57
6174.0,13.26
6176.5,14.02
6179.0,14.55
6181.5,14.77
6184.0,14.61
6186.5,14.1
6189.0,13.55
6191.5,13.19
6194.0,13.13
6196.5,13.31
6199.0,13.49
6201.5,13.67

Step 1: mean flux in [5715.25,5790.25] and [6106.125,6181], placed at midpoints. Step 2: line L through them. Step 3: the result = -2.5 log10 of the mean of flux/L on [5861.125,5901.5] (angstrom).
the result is 0.34 mag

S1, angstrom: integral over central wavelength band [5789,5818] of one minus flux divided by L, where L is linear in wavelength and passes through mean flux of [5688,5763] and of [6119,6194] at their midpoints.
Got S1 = -2.62 angstrom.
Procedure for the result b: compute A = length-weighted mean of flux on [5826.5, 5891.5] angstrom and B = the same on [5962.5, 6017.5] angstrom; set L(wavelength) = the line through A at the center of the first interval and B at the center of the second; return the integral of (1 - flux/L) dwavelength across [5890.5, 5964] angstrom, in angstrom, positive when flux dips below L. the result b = 9.68 angstrom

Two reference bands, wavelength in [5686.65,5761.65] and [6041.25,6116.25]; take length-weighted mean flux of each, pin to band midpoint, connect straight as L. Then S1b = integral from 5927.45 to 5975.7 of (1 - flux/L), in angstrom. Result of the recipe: 5.08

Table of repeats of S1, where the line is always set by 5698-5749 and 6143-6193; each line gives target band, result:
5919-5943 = 1.2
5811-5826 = -0.8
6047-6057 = -1.4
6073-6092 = -3.1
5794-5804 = -1.2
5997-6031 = -2.1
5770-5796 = -1.0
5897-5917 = 4.7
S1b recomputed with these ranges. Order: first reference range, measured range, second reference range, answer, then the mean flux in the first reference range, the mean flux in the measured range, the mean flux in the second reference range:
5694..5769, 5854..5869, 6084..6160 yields 1.25 angstrom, 14.9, 14.1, 16.4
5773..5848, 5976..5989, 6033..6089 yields 1.42 angstrom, 15.7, 14.4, 16.4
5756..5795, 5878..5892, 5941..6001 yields 3.92 angstrom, 15.3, 10.7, 14.6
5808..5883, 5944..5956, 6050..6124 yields 0.90 angstrom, 14.9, 14.4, 16.4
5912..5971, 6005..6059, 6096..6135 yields -2.46 angstrom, 14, 15.8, 16.1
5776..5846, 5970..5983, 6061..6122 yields 1.32 angstrom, 15.7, 14.5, 16.5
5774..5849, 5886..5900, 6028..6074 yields 7.49 angstrom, 15.7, 7.39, 16.2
